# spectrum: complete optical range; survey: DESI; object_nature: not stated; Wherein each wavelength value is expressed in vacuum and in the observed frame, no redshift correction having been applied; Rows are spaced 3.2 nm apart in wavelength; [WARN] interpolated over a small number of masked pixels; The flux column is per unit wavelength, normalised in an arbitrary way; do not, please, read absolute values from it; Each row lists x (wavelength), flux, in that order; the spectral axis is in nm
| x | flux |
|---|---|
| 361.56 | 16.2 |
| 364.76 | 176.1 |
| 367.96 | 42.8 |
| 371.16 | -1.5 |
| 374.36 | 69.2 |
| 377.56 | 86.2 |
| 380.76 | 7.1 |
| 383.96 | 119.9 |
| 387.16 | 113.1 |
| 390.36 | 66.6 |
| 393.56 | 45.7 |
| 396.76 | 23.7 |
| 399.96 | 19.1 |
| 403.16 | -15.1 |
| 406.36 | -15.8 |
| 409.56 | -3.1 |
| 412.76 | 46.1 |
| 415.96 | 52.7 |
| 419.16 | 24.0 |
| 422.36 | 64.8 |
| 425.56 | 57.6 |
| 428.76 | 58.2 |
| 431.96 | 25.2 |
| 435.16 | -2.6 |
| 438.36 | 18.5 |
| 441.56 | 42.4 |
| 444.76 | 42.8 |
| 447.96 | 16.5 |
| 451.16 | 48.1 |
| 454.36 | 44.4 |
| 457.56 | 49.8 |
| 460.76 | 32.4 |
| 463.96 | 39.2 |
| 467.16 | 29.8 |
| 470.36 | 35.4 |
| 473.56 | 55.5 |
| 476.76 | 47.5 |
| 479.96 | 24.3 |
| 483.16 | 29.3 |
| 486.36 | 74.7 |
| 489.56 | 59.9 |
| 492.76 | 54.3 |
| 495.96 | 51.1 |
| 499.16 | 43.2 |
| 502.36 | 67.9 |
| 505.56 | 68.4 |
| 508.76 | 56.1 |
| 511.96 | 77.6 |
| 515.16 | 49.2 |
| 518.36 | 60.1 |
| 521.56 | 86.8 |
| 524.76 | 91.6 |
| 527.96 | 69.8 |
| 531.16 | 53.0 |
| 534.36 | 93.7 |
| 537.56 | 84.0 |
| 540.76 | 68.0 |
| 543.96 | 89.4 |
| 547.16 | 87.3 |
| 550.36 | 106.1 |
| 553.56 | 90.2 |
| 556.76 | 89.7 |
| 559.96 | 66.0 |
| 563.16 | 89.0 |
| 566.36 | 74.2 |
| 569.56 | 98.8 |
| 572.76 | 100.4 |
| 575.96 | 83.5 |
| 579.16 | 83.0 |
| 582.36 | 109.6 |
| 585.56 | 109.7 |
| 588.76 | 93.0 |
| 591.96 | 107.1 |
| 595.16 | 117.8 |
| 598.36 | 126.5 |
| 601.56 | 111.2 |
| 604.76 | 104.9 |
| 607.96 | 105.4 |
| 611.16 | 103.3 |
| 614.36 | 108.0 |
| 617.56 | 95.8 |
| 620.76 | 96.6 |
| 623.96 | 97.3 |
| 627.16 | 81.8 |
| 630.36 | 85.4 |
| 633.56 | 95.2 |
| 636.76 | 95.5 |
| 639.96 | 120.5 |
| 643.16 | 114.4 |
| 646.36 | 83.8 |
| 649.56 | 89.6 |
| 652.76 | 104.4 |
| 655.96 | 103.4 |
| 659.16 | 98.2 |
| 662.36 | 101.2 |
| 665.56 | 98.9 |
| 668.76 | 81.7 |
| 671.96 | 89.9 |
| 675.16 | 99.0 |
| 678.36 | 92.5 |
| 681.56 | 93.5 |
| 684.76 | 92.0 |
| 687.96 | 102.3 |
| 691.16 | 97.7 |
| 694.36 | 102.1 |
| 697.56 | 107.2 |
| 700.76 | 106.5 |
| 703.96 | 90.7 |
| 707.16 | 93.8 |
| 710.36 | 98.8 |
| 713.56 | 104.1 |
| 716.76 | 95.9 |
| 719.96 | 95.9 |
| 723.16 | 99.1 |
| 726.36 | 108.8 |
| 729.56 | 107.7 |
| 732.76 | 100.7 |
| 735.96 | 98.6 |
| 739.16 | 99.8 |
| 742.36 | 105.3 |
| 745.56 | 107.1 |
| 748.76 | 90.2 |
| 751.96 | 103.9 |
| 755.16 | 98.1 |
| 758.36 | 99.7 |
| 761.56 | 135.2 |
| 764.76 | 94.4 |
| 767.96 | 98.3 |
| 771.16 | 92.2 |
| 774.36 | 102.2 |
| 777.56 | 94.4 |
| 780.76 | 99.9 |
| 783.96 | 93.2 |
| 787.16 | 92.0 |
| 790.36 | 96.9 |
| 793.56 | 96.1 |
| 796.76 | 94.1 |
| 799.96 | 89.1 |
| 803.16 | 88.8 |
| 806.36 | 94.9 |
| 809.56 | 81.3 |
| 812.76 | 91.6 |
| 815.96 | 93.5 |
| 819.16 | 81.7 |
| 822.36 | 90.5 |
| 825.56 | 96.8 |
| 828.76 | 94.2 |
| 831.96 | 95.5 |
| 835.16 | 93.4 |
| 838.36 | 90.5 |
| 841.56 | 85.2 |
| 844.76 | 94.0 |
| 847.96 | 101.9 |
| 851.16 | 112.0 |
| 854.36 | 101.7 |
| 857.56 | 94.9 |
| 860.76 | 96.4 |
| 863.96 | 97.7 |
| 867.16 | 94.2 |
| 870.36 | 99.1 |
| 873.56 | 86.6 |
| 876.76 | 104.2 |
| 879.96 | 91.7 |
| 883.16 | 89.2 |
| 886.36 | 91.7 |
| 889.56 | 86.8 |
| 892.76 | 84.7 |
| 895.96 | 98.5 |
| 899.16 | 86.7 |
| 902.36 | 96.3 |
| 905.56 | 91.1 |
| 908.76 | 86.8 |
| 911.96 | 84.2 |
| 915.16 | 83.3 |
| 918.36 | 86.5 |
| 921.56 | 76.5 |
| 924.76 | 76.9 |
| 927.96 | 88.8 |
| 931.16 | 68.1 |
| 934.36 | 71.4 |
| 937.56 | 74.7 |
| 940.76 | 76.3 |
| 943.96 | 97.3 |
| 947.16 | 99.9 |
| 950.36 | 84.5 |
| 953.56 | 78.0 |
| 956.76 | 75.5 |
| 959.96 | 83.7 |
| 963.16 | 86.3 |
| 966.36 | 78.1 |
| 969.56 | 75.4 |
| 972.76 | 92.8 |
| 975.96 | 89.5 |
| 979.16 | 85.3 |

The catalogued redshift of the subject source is 0.30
